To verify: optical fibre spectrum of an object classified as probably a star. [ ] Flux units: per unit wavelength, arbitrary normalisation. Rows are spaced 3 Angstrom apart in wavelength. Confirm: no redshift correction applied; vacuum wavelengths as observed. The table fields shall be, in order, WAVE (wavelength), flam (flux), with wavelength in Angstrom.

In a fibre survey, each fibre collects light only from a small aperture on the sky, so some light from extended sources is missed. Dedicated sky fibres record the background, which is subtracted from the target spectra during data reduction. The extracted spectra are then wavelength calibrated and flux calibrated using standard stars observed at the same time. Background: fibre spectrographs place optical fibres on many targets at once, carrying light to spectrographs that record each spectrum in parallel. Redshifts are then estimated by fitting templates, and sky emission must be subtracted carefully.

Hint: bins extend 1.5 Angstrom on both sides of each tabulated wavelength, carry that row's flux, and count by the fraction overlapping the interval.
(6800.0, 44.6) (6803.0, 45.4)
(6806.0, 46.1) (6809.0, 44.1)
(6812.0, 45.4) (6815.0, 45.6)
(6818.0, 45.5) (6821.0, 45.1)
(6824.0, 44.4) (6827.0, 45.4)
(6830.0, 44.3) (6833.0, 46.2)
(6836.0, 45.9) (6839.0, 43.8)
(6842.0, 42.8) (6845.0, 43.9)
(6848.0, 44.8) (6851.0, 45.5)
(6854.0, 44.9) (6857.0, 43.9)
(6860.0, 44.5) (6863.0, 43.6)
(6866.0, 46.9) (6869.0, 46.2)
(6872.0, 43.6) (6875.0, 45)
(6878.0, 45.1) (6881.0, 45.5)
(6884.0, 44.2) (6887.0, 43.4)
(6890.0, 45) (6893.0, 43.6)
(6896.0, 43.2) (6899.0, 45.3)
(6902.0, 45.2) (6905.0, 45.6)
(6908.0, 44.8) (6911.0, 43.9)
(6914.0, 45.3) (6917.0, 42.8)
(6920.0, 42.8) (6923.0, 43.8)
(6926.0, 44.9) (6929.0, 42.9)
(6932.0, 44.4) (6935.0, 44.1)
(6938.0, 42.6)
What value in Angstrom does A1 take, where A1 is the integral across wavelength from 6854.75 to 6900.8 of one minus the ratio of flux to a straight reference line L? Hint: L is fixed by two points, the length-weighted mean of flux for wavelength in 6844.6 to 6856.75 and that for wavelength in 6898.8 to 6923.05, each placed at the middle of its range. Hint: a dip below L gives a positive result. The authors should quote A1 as 0.0 Angstrom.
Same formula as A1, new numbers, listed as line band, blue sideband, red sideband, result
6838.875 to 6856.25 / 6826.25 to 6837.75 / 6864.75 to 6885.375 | 0.40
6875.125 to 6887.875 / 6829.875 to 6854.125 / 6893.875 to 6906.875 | 0.02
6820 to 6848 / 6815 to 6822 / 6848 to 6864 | 0.24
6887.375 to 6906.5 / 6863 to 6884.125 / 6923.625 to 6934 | 0.05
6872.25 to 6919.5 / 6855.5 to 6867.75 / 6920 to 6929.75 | -0.26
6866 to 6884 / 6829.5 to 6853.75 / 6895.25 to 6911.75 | -0.17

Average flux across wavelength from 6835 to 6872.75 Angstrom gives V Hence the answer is 44.6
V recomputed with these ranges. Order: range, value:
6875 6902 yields 44.5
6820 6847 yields 44.6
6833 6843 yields 44.5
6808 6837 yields 45.2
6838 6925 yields 44.5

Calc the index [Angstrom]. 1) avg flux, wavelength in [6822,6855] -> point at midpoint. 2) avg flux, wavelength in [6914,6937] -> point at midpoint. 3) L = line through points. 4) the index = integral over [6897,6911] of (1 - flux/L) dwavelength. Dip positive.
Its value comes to -0.3 Angstrom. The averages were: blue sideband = 44.7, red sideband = 43.8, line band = 45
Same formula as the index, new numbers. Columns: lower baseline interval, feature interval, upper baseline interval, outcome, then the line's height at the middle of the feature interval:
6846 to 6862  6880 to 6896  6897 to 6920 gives 0.1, 44.6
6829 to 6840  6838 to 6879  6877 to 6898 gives 0.1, 44.8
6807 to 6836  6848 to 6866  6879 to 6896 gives 0.0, 44.7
